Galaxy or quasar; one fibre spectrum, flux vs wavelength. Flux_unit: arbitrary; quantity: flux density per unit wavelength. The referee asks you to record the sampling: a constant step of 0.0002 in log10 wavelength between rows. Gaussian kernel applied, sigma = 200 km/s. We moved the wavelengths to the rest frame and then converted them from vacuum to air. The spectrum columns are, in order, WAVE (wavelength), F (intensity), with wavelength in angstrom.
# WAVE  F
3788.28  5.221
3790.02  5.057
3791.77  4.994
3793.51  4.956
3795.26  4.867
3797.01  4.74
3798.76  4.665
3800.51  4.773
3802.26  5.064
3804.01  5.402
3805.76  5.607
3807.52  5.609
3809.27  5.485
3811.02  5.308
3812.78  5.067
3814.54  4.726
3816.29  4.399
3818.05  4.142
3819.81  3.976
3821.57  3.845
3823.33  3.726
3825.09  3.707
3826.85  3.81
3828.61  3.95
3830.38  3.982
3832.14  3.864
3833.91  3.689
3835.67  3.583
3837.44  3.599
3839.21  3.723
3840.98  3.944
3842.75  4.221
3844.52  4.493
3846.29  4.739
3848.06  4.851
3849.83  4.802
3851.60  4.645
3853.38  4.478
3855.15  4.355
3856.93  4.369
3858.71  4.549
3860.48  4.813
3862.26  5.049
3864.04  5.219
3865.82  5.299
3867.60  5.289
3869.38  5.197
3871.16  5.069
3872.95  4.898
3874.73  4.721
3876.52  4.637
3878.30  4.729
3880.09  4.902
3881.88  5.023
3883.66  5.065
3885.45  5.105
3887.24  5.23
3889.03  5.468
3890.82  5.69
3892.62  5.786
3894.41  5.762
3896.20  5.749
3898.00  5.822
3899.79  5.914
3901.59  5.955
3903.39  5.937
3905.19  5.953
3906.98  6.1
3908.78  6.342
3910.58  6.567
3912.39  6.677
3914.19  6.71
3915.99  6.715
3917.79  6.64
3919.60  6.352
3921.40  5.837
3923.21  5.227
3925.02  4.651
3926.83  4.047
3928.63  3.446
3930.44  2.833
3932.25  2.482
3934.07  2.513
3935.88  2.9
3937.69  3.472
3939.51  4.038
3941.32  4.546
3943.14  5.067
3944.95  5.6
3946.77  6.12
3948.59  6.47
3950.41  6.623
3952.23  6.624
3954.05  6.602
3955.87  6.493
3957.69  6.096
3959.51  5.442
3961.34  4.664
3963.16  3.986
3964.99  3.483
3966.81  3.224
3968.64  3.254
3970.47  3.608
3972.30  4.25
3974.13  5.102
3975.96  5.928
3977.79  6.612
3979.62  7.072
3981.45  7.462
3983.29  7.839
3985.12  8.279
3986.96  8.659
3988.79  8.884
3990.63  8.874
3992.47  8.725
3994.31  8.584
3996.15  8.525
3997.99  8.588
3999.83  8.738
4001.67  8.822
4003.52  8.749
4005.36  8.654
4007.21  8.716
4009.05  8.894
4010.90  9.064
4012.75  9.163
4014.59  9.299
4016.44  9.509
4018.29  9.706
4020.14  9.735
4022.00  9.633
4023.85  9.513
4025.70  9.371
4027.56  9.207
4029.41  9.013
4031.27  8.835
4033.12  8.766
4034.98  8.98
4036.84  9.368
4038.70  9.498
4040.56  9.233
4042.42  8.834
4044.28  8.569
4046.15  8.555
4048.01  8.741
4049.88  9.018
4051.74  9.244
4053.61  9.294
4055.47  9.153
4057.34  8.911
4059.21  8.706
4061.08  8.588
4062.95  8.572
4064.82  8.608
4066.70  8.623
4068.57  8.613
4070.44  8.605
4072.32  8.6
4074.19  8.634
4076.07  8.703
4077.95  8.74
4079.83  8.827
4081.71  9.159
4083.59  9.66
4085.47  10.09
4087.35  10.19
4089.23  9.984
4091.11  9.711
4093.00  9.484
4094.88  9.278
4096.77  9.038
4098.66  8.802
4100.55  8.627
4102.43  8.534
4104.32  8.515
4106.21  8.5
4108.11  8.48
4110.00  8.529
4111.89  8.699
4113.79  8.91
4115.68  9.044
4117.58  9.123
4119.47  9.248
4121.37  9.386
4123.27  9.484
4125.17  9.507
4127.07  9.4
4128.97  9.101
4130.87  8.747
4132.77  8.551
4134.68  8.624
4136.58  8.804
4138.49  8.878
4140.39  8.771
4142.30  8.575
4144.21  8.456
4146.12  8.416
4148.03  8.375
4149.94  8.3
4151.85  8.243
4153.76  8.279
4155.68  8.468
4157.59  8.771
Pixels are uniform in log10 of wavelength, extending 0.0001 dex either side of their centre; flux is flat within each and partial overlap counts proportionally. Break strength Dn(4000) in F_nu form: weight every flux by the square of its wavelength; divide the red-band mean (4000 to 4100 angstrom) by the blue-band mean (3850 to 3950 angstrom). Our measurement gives 1.91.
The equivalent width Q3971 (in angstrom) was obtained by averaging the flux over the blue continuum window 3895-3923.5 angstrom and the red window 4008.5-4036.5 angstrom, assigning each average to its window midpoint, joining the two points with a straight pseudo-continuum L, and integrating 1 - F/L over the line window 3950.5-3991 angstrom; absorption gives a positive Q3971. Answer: 9.7 angstrom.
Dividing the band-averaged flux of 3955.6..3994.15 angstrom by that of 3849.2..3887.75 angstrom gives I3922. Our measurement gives 1.26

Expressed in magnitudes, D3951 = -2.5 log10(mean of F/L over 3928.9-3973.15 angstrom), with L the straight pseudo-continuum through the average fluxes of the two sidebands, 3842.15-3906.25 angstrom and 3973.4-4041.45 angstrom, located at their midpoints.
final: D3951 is 0.48 mag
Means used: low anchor 5.11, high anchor 8.65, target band 4.58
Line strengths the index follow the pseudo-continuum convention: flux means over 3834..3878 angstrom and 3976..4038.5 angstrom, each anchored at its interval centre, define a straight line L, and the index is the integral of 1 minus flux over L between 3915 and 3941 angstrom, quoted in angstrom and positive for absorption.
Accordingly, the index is 8.5 angstrom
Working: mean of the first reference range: 4.59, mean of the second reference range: 8.75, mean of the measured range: 4.38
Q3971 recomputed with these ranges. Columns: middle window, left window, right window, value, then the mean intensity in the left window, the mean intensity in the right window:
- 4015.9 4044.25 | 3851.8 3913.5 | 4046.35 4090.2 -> -3.47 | 5.34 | 9.01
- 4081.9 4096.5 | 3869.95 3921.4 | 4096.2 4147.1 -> -2.29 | 5.7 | 8.84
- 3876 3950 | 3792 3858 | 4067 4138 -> 8.06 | 4.47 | 9.02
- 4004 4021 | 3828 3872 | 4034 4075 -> -2.60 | 4.47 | 8.86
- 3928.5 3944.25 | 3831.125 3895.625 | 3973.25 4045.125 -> 7.53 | 4.75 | 8.65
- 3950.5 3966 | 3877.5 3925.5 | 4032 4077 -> 3.22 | 5.79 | 8.85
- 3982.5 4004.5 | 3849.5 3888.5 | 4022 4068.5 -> -2.37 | 4.89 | 8.97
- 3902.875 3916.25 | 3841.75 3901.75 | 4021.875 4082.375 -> -1.17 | 5.04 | 8.92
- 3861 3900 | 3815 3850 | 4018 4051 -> 0.09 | 4.05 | 9.13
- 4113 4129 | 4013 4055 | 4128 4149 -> -0.93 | 9.18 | 8.66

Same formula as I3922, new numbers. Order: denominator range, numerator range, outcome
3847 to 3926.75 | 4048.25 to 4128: 1.67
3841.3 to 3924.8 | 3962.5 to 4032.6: 1.46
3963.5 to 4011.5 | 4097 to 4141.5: 1.23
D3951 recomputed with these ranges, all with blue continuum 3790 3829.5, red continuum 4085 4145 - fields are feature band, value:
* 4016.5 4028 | -0.23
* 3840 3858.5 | 0.17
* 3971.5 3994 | -0.03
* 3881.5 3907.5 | 0.05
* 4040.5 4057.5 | -0.11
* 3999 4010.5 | -0.18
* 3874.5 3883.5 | 0.17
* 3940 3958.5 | 0.12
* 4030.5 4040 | -0.15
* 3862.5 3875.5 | 0.09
